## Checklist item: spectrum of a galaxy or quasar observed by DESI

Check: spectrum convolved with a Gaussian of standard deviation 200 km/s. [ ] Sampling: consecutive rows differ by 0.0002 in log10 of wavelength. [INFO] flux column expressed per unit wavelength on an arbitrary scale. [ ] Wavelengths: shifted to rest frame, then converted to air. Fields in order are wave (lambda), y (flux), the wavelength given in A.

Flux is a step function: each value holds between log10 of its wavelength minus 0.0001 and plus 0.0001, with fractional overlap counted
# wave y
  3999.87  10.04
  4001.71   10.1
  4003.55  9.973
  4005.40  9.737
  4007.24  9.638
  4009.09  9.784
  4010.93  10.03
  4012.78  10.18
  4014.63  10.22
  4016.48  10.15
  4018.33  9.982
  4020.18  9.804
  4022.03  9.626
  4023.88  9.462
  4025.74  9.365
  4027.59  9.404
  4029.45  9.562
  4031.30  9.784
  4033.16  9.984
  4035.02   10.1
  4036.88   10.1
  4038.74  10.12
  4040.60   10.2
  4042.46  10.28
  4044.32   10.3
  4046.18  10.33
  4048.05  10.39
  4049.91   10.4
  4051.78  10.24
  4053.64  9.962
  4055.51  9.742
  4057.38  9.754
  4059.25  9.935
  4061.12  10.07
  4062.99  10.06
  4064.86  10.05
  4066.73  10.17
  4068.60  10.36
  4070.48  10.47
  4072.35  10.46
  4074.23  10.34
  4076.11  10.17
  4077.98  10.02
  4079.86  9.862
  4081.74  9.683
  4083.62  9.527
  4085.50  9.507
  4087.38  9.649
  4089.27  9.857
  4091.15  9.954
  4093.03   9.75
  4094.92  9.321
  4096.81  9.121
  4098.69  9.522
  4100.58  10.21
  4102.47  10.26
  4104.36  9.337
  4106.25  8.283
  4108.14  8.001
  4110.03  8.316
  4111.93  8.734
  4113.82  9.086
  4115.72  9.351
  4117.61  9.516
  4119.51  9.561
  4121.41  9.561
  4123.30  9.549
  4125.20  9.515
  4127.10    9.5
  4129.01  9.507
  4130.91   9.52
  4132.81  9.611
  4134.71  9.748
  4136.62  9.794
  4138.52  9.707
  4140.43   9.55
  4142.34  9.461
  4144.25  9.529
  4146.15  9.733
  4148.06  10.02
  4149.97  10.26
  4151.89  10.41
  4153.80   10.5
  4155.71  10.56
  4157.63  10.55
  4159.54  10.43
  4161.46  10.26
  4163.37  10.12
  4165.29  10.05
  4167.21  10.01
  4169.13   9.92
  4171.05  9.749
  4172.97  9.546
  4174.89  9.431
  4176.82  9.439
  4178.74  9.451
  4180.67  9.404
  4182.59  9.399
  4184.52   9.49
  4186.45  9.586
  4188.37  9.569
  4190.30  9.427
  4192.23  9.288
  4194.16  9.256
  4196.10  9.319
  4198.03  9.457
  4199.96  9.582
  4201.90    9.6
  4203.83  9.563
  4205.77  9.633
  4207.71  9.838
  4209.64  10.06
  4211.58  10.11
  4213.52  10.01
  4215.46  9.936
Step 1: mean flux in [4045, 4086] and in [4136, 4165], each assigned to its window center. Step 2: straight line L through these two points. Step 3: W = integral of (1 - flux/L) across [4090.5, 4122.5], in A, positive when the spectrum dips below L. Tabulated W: 2.5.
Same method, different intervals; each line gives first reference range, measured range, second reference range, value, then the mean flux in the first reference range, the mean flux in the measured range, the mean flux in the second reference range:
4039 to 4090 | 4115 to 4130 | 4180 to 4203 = 0.42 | 10.1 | 9.51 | 9.45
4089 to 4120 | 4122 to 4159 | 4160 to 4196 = -1.52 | 9.29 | 9.85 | 9.63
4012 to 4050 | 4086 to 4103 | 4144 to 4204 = 0.30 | 9.98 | 9.72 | 9.78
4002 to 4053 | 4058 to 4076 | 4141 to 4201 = -0.52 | 9.97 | 10.2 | 9.78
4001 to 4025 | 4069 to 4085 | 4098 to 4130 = -0.94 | 9.89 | 10.1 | 9.28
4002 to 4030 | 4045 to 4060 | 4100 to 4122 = -0.85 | 9.8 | 10.1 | 9.16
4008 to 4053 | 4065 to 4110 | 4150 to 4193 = 1.04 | 9.99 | 9.71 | 9.85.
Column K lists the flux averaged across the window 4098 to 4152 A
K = 9.47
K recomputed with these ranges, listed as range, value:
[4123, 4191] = 9.79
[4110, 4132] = 9.35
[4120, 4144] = 9.58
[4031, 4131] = 9.76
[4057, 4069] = 10.1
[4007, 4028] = 9.82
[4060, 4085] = 10.1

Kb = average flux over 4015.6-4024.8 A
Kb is 9.81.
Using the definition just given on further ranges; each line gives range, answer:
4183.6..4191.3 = 9.52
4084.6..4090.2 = 9.66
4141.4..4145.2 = 9.5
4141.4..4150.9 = 9.81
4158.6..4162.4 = 10.3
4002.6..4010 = 9.78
